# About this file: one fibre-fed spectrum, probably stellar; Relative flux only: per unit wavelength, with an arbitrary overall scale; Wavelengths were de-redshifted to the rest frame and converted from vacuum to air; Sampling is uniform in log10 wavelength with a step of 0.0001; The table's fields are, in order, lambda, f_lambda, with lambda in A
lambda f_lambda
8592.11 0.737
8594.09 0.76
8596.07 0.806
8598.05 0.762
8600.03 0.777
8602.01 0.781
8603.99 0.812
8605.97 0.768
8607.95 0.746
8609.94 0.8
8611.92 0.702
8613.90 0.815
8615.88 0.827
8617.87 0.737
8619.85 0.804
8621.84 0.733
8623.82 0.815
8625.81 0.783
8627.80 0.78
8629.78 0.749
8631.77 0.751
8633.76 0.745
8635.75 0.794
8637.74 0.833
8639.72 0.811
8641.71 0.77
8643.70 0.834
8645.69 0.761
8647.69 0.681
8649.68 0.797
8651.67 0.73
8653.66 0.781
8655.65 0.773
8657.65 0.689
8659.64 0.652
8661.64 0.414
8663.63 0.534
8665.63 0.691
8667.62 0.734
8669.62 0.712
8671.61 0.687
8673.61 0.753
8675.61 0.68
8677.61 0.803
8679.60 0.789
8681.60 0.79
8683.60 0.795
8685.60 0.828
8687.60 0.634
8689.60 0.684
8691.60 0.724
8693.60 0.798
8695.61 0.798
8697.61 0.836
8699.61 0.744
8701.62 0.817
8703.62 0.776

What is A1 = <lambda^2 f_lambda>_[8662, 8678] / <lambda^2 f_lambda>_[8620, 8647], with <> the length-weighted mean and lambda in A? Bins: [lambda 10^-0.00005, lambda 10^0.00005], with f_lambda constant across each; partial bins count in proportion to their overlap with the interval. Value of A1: 0.88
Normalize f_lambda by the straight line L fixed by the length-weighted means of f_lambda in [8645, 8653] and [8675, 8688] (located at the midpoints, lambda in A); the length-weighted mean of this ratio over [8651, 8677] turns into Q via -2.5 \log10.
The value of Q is 0.11 mag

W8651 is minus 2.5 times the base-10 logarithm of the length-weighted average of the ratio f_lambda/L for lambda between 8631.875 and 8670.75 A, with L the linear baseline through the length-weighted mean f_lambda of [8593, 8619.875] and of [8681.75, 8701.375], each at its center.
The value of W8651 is 0.07 mag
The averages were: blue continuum 0.777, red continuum 0.763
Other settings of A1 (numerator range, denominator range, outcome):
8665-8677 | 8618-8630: 0.93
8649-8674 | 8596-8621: 0.89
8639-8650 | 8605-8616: 1.01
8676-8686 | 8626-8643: 1.03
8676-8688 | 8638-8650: 1.01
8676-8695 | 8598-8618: 0.99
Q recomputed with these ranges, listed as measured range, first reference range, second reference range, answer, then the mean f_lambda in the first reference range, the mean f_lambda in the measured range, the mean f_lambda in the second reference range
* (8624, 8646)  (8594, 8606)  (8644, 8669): -0.08 mag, 0.784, 0.785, 0.691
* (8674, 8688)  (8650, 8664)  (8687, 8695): -0.09 mag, 0.666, 0.765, 0.718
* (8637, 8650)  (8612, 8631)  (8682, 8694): -0.02 mag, 0.778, 0.782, 0.744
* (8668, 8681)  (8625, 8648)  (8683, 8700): 0.04 mag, 0.777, 0.739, 0.76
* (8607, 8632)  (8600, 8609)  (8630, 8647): 0.01 mag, 0.777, 0.773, 0.783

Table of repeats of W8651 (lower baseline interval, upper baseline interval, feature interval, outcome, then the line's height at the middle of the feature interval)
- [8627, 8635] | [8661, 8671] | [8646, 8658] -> -0.101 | 0.679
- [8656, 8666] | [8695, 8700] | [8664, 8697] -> -0.054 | 0.707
